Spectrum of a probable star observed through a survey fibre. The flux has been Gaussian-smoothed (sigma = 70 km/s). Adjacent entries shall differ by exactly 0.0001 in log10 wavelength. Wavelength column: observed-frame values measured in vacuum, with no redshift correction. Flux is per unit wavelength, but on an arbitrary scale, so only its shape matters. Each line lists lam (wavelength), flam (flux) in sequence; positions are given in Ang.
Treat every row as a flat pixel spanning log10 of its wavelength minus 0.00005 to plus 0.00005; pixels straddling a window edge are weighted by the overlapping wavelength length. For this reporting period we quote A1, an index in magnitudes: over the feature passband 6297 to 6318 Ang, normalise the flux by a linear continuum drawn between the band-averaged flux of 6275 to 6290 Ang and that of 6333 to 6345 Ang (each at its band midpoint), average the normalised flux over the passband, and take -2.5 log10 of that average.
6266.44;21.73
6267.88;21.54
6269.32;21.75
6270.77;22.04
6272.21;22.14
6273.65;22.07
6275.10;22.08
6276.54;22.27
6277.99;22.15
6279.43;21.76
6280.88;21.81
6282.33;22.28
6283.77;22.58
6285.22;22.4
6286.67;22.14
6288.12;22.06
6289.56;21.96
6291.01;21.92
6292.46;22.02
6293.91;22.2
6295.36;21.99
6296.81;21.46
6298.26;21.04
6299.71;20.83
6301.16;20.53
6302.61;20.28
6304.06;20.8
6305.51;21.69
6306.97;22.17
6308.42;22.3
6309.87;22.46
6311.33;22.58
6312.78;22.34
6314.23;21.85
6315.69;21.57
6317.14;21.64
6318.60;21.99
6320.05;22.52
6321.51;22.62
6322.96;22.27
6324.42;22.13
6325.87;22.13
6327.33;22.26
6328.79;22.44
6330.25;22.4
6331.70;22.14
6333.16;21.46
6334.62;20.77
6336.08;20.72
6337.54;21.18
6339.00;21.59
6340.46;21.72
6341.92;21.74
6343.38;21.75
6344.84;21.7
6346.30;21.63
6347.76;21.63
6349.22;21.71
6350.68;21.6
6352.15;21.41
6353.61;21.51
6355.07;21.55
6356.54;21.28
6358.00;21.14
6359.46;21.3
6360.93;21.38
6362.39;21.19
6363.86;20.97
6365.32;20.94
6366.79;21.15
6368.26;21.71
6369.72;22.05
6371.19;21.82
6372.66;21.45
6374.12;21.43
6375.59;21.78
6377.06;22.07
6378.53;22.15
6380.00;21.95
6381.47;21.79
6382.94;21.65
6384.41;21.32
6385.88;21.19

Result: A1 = 0.012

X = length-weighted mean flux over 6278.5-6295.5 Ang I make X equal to 22.1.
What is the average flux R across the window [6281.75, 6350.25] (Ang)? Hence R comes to 21.8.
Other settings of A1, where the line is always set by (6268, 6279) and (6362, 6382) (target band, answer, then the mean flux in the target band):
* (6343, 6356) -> 0.01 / 21.6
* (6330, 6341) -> 0.02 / 21.5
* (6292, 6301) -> 0.02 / 21.5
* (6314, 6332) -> -0.02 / 22.2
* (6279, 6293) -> -0.01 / 22.1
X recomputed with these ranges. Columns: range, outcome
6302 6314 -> 21.8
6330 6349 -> 21.6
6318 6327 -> 22.3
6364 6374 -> 21.5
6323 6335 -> 22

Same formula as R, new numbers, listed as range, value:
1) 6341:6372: 21.5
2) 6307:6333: 22.2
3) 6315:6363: 21.7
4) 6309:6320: 22.1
